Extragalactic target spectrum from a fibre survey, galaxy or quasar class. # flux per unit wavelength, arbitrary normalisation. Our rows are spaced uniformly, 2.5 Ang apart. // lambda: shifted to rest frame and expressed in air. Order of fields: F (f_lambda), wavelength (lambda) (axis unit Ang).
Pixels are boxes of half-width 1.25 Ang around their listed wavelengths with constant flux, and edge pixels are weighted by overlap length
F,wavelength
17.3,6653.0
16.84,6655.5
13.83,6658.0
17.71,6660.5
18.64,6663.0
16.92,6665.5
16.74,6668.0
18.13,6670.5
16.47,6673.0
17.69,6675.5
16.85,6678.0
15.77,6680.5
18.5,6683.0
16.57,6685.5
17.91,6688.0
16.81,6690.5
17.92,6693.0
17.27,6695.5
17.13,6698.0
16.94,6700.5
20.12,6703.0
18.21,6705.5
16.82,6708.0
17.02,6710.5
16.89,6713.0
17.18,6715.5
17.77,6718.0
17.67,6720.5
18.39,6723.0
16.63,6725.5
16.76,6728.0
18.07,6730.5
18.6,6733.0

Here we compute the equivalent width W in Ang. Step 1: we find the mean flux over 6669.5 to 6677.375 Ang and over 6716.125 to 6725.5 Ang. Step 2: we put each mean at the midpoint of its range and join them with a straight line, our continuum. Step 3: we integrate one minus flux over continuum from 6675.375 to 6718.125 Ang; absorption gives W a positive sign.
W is 0.4 Ang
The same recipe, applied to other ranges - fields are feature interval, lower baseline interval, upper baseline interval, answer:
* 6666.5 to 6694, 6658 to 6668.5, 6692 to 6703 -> 0.26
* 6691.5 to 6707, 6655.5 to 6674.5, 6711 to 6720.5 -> -0.64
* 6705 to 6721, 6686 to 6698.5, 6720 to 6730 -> 0.07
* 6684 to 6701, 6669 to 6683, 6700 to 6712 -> 0.26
